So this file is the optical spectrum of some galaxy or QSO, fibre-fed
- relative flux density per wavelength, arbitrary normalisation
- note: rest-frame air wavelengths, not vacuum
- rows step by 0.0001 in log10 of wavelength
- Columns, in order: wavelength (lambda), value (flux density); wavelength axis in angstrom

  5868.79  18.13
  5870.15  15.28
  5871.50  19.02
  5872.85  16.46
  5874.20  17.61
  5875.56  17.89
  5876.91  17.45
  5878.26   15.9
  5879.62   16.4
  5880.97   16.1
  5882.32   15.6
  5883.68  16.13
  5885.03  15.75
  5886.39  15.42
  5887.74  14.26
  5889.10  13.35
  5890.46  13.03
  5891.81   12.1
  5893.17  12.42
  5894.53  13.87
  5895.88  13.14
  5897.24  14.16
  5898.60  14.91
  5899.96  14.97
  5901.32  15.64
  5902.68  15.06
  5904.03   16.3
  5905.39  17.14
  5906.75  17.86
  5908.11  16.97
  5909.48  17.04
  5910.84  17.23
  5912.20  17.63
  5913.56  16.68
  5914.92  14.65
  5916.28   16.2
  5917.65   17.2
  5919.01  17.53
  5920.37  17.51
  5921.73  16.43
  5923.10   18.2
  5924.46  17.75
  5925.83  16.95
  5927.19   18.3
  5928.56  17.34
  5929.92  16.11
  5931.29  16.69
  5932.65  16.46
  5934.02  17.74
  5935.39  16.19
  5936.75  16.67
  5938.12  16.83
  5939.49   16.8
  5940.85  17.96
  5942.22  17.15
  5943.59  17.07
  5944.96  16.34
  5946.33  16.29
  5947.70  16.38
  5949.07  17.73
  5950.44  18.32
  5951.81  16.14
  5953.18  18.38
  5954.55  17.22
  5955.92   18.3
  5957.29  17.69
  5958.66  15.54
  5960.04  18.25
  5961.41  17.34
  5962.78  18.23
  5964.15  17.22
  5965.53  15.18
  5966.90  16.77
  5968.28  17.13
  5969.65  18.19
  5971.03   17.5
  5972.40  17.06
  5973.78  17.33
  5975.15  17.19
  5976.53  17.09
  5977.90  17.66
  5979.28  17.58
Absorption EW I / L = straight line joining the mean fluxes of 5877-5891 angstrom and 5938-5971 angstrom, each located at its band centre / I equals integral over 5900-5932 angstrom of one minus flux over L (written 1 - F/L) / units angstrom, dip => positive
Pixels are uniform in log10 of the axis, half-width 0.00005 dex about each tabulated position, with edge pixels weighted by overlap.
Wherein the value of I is -1.35 angstrom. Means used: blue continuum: 15.3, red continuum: 17.2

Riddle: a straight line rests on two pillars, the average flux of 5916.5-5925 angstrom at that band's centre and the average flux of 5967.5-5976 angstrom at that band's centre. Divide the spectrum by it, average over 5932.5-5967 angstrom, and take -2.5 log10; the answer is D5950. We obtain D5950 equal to 0.02 mag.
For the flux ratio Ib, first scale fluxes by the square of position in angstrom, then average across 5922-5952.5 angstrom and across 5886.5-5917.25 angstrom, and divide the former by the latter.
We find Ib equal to 1.1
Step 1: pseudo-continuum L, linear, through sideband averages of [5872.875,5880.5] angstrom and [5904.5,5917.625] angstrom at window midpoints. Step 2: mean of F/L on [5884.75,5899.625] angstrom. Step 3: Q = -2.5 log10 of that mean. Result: 0.22 mag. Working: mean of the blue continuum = 17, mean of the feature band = 13.8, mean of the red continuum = 16.8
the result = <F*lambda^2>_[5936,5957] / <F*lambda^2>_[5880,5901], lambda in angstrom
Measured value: 1.22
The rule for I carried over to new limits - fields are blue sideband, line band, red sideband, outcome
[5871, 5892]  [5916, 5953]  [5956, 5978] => -0.8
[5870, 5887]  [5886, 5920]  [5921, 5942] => 2.9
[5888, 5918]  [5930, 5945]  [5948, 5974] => -0.3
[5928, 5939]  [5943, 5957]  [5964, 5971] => -0.3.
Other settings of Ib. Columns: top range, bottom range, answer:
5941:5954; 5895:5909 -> 1.11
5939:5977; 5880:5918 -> 1.14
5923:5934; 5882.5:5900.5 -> 1.23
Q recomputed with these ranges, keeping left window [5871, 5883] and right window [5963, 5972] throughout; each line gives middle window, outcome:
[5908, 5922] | 0.01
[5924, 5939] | 0.00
